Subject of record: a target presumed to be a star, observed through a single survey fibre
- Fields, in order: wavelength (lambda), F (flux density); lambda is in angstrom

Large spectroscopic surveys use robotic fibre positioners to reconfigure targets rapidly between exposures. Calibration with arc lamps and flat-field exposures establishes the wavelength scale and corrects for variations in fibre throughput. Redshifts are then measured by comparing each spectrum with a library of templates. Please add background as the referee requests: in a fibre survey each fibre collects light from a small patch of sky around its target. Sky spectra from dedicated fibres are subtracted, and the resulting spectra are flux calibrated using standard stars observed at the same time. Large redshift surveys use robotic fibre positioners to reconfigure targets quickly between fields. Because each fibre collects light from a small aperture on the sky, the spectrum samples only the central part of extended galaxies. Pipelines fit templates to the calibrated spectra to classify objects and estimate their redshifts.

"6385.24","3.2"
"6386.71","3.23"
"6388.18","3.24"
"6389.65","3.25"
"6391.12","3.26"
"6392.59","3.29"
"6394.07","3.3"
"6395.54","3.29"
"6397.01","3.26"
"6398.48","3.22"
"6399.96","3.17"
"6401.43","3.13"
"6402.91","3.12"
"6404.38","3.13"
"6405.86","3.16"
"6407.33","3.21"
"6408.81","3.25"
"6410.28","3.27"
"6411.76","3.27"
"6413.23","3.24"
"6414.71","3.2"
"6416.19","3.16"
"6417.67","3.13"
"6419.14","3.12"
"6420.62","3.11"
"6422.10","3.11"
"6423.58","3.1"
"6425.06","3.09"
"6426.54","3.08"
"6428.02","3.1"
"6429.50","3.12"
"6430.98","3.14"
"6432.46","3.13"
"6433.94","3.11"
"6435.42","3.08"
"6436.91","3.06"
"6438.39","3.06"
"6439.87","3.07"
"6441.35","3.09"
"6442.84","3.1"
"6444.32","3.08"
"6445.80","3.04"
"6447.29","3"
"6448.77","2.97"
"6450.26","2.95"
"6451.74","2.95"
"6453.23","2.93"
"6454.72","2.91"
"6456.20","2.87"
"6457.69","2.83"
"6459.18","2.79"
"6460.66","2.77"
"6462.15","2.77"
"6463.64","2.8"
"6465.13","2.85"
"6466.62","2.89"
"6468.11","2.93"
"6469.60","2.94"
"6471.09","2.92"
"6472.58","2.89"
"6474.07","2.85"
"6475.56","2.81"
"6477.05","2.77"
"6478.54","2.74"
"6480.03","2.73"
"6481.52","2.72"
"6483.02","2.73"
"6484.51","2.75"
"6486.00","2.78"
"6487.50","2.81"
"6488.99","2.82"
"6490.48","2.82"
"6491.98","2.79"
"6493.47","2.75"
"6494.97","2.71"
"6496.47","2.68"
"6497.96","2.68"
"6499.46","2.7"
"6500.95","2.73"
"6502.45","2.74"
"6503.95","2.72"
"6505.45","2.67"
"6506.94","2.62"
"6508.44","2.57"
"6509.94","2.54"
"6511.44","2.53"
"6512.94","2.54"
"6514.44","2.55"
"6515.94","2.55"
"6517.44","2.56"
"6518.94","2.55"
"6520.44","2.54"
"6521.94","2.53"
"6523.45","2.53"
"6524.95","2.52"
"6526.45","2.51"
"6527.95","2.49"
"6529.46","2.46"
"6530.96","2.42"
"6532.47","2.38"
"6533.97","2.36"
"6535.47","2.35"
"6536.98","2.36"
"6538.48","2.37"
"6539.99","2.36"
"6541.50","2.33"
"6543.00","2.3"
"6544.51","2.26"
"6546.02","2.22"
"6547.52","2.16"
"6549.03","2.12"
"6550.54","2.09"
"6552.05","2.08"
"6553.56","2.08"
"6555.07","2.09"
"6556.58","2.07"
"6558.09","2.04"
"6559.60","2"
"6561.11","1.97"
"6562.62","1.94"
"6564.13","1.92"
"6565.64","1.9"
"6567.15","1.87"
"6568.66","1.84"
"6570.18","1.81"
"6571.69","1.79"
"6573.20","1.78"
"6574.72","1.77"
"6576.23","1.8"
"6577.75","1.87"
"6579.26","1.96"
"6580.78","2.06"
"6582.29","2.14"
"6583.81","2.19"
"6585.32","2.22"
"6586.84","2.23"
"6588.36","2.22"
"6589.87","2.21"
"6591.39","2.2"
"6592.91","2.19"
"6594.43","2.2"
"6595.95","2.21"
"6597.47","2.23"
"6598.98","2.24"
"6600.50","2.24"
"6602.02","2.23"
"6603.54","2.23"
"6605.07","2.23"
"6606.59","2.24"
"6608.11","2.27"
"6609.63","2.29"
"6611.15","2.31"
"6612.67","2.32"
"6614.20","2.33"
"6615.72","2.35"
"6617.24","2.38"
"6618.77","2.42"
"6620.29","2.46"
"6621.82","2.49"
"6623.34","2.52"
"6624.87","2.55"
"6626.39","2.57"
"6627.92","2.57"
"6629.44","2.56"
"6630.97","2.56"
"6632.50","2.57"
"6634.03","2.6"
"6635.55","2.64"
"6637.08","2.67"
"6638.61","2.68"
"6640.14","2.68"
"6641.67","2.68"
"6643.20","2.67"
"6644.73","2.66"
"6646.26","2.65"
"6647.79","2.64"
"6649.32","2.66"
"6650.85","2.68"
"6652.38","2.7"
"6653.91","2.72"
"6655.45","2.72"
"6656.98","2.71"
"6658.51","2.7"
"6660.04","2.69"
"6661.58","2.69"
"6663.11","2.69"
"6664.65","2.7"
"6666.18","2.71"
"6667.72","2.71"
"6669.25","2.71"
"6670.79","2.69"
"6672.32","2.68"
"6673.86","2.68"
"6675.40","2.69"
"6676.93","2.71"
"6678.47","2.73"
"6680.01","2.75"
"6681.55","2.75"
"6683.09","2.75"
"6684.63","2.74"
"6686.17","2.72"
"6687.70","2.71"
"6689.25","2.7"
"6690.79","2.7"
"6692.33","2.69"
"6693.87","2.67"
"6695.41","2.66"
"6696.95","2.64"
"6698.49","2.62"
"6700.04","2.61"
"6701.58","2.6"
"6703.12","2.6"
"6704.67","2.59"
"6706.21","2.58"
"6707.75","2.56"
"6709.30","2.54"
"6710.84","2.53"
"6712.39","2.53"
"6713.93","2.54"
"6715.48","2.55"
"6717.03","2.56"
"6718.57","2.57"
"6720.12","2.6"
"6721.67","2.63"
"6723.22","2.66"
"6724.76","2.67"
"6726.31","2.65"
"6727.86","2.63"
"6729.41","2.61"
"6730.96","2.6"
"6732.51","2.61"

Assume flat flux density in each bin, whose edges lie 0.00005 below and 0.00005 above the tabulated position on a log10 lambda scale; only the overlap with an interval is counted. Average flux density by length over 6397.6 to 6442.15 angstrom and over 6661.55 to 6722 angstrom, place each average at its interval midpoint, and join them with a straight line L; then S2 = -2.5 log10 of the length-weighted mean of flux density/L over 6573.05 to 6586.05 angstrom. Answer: 0.39 mag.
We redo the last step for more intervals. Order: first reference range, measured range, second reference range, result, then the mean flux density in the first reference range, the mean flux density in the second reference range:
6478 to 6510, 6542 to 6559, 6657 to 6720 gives 0.25 mag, 2.72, 2.66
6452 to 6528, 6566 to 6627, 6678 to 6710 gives 0.23 mag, 2.72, 2.66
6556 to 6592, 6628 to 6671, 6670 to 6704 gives -0.09 mag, 1.99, 2.69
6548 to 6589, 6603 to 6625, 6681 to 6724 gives -0.07 mag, 1.99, 2.63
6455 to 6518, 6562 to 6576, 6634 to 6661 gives 0.42 mag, 2.74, 2.68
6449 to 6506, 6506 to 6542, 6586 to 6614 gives 0.05 mag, 2.8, 2.24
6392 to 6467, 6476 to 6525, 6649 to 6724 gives 0.11 mag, 3.08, 2.66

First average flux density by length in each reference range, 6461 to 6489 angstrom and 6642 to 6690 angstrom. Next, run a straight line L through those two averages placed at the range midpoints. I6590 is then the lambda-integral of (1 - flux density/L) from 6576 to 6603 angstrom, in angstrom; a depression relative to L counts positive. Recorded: 5.82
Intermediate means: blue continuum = 2.81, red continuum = 2.7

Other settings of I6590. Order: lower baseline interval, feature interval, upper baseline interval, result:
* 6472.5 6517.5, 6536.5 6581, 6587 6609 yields 6.9 angstrom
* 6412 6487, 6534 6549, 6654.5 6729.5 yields 2.9 angstrom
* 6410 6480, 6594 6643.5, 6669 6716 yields 5.8 angstrom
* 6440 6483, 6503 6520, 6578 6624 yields 0.5 angstrom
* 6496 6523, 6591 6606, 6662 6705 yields 2.4 angstrom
